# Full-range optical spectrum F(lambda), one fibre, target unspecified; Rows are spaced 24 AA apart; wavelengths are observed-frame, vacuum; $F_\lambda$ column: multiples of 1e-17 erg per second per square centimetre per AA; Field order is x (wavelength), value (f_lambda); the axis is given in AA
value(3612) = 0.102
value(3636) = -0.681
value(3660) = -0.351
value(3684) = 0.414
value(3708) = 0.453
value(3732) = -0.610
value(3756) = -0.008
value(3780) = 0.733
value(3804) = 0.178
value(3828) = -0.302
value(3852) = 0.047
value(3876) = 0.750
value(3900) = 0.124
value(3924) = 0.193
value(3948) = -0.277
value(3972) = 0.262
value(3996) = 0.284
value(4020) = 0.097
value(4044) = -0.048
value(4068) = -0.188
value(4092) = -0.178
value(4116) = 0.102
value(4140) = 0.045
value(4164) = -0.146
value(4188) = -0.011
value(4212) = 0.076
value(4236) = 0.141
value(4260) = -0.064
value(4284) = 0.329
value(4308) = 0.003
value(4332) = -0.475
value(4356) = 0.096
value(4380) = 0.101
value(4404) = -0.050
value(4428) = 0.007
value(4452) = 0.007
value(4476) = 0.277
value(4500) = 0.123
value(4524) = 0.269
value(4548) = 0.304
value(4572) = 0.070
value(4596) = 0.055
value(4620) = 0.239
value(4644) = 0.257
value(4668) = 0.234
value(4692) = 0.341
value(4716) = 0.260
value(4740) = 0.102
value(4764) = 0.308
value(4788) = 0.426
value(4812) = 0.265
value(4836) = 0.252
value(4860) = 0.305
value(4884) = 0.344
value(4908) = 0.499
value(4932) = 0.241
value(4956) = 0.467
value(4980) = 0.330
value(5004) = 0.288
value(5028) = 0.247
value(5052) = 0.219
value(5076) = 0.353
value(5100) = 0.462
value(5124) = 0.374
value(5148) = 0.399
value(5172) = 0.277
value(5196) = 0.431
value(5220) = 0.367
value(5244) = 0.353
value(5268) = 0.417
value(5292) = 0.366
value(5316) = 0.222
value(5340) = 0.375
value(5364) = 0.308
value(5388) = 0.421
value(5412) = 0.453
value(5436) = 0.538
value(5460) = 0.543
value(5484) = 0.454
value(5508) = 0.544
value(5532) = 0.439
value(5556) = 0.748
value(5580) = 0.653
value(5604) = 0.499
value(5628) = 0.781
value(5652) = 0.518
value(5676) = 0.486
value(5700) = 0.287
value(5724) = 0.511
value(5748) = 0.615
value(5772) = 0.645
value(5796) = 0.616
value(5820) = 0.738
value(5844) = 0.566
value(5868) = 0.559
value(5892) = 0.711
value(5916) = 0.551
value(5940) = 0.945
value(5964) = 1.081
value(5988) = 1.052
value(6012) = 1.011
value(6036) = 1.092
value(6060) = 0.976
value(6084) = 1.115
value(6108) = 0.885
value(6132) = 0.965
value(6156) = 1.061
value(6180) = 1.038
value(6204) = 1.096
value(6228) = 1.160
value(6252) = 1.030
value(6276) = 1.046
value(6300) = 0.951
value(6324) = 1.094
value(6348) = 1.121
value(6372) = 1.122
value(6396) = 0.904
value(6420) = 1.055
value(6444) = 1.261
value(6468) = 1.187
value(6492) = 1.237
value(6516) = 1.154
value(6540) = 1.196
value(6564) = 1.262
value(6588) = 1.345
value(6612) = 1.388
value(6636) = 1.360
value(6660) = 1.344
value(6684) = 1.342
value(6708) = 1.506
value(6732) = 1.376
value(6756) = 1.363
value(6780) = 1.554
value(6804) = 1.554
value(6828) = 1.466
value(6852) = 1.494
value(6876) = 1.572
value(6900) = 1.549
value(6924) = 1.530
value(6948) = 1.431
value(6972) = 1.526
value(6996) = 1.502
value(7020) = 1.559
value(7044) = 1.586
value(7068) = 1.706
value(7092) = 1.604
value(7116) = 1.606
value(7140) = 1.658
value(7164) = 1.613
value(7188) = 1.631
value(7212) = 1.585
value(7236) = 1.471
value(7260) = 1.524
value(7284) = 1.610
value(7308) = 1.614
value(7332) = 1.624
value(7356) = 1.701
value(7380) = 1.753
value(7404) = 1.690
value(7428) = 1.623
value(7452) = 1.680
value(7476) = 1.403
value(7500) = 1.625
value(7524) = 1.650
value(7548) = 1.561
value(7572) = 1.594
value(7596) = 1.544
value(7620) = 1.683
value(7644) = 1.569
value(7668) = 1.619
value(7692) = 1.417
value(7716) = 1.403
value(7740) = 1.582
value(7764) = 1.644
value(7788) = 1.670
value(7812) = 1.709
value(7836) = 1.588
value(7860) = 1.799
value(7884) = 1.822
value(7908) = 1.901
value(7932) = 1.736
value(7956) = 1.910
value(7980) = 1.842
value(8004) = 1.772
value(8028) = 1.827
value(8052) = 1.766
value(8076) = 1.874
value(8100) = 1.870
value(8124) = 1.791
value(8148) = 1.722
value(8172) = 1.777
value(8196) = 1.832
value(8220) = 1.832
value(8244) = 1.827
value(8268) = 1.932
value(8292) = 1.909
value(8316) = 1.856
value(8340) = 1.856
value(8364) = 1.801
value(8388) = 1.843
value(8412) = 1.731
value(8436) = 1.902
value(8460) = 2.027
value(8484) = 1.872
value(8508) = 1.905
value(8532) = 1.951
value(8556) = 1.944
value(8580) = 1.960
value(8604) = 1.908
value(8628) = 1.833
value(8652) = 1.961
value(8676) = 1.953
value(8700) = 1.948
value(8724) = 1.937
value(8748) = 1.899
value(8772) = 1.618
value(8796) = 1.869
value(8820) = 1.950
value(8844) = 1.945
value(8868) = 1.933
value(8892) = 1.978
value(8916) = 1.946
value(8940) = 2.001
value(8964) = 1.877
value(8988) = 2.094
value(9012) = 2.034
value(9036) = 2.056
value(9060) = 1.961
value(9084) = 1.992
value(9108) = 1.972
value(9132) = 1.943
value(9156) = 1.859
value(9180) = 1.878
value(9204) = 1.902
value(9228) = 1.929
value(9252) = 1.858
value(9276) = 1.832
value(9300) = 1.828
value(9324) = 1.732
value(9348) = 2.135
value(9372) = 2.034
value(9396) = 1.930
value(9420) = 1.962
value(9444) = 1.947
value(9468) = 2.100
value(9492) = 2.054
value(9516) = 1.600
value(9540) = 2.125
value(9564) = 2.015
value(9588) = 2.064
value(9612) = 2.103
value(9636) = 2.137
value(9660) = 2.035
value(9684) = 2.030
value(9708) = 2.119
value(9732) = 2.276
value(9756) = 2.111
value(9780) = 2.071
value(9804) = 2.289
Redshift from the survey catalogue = 0.49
